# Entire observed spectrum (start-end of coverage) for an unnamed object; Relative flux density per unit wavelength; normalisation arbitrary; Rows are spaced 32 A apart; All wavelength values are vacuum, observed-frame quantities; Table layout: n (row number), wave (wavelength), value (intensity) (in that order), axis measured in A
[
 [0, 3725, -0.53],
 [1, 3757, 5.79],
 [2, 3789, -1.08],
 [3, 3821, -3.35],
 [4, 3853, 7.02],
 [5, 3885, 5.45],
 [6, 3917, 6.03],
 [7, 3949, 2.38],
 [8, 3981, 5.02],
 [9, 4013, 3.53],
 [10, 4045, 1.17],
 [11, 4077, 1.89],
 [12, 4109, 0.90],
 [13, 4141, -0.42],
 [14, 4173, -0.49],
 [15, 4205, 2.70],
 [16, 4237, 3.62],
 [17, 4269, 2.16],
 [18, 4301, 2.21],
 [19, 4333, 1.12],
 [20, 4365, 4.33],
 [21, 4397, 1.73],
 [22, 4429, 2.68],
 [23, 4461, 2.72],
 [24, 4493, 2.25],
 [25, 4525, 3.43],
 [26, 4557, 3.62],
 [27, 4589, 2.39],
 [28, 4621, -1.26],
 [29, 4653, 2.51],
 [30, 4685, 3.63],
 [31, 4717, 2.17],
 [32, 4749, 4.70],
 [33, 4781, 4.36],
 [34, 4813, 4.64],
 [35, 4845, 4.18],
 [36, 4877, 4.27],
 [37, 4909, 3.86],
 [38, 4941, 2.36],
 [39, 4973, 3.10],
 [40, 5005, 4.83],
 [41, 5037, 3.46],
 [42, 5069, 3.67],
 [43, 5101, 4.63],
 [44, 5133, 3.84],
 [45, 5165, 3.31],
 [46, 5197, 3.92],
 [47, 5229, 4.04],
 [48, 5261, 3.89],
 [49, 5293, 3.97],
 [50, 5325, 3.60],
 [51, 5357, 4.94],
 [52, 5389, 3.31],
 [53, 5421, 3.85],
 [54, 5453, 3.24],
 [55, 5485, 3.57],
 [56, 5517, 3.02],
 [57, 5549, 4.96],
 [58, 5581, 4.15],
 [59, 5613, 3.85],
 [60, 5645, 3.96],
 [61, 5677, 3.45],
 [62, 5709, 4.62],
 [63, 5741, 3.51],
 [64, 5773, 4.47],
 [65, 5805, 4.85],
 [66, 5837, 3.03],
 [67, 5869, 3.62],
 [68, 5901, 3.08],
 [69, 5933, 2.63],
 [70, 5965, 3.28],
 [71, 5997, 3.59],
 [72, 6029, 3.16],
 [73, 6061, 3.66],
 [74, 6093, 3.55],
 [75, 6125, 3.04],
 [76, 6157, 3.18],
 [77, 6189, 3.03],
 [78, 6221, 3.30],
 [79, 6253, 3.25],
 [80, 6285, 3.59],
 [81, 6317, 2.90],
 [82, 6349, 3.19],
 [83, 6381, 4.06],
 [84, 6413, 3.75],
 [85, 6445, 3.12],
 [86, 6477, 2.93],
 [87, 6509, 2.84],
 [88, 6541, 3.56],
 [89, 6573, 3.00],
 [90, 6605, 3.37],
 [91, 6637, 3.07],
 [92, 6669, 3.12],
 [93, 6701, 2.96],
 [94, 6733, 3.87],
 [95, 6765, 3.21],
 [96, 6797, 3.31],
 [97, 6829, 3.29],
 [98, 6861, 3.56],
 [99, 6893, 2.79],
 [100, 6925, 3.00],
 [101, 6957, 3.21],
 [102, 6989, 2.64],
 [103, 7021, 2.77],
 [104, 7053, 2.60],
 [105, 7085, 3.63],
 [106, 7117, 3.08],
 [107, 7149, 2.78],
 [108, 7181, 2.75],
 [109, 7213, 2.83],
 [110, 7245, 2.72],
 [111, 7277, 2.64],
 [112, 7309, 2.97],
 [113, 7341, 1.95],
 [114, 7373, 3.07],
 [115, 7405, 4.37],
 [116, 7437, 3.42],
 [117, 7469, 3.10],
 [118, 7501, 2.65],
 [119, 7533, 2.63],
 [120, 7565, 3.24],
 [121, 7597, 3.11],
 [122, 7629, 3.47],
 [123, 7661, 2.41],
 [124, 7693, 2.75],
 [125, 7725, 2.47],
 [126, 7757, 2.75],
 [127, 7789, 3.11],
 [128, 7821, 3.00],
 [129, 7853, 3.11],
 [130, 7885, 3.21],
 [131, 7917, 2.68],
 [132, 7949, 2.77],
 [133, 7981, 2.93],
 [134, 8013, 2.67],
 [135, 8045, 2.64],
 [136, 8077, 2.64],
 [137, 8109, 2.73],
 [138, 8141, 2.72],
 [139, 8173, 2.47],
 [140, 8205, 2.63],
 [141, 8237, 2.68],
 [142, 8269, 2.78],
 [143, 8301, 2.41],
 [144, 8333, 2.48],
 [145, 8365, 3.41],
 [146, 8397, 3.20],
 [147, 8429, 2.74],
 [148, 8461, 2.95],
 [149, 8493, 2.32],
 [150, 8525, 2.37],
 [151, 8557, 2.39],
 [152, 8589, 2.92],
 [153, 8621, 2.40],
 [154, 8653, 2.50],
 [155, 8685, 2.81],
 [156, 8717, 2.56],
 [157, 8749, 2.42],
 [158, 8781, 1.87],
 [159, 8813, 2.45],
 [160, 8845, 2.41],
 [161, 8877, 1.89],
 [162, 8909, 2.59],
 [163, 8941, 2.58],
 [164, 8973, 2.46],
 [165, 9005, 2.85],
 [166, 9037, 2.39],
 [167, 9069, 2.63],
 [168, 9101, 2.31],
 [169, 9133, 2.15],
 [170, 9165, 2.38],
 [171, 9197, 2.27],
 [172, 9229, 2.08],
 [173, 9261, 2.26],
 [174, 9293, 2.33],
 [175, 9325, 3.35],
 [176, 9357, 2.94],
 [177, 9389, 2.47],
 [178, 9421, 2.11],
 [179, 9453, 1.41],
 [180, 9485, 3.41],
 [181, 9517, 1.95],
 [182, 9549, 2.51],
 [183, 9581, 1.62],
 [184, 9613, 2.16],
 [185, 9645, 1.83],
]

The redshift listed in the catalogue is 0.13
